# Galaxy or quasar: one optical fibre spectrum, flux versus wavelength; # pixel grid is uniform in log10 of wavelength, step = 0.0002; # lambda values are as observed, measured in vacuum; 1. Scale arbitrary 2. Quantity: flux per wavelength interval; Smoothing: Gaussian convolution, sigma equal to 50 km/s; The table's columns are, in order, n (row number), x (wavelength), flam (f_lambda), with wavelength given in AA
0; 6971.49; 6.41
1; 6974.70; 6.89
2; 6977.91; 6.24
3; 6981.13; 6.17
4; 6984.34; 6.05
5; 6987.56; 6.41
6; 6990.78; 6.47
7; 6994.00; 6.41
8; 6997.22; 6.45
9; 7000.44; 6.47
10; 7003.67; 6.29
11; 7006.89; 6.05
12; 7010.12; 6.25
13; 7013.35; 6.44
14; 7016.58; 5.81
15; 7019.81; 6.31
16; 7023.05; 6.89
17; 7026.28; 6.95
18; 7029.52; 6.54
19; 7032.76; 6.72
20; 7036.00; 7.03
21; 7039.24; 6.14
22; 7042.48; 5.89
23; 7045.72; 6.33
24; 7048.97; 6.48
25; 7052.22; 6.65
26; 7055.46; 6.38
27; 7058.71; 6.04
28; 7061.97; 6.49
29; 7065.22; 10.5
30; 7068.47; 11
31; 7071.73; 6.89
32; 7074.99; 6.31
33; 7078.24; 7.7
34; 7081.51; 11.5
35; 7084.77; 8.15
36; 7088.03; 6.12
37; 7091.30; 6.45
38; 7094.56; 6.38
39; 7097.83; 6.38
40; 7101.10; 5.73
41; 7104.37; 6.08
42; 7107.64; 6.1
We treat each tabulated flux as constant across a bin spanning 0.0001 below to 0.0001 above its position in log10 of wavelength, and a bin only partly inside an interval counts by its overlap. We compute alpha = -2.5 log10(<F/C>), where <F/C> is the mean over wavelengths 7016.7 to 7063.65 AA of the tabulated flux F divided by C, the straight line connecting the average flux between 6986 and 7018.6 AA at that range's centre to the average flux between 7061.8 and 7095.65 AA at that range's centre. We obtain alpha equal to 0.11 mag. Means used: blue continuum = 6.31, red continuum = 8.04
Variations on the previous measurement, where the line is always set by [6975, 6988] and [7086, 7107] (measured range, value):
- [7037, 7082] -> -0.18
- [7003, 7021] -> 0.01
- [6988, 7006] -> -0.02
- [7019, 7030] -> -0.08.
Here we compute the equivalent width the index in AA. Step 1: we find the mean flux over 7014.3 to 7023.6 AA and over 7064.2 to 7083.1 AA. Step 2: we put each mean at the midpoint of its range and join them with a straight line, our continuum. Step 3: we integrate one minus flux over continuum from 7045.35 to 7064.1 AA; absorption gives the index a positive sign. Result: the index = 3.5 AA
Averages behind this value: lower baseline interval 6.28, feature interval 6.51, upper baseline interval 8.93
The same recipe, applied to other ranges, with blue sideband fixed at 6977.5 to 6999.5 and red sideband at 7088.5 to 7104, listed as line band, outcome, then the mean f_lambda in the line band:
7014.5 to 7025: -0.1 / 6.36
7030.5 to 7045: -0.4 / 6.44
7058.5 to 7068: -3.2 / 8.33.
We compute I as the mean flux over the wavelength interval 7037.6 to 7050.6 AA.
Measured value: 6.21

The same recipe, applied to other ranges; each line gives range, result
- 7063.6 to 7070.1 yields 10.8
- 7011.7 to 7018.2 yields 6.13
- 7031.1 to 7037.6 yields 6.87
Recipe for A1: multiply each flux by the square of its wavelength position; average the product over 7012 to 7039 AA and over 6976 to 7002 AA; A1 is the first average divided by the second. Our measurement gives 1.05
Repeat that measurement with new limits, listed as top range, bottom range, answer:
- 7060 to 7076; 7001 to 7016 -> 1.35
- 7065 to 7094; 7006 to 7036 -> 1.27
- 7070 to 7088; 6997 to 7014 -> 1.29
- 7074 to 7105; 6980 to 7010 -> 1.16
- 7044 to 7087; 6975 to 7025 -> 1.24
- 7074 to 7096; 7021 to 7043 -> 1.16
